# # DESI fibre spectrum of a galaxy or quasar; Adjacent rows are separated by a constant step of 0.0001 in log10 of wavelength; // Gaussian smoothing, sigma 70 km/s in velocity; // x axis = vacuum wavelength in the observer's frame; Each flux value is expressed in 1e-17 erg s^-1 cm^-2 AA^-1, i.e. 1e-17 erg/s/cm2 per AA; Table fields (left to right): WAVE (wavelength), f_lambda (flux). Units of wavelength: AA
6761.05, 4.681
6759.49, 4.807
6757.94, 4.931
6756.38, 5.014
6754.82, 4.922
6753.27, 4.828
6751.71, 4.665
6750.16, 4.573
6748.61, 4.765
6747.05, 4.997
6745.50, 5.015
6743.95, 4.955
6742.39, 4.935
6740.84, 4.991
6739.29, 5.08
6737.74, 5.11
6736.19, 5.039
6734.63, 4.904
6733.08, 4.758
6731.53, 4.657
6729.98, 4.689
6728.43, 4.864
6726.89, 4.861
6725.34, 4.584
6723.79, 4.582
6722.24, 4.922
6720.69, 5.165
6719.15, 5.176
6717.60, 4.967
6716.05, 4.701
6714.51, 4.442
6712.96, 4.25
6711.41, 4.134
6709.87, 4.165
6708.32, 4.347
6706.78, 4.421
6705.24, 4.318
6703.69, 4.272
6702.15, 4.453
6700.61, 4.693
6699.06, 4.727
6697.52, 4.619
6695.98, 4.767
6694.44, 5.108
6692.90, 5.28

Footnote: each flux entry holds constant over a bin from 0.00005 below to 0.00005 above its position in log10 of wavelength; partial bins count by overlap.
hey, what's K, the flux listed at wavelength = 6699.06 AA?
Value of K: 4.727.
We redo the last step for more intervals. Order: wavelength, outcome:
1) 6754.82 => 4.922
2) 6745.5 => 5.015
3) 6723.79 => 4.582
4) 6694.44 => 5.108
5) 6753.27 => 4.828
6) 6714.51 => 4.442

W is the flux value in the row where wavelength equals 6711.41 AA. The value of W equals 4.134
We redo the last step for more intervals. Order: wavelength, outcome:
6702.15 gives 4.453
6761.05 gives 4.681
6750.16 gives 4.573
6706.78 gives 4.421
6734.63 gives 4.904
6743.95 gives 4.955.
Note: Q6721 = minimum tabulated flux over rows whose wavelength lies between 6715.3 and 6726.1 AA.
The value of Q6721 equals 4.582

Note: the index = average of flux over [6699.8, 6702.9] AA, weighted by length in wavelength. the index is 4.57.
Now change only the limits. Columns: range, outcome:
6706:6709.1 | 4.39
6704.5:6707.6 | 4.38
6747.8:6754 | 4.71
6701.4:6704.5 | 4.36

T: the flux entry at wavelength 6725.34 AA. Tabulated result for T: 4.584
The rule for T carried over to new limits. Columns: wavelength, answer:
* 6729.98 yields 4.689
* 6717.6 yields 4.967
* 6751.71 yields 4.665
